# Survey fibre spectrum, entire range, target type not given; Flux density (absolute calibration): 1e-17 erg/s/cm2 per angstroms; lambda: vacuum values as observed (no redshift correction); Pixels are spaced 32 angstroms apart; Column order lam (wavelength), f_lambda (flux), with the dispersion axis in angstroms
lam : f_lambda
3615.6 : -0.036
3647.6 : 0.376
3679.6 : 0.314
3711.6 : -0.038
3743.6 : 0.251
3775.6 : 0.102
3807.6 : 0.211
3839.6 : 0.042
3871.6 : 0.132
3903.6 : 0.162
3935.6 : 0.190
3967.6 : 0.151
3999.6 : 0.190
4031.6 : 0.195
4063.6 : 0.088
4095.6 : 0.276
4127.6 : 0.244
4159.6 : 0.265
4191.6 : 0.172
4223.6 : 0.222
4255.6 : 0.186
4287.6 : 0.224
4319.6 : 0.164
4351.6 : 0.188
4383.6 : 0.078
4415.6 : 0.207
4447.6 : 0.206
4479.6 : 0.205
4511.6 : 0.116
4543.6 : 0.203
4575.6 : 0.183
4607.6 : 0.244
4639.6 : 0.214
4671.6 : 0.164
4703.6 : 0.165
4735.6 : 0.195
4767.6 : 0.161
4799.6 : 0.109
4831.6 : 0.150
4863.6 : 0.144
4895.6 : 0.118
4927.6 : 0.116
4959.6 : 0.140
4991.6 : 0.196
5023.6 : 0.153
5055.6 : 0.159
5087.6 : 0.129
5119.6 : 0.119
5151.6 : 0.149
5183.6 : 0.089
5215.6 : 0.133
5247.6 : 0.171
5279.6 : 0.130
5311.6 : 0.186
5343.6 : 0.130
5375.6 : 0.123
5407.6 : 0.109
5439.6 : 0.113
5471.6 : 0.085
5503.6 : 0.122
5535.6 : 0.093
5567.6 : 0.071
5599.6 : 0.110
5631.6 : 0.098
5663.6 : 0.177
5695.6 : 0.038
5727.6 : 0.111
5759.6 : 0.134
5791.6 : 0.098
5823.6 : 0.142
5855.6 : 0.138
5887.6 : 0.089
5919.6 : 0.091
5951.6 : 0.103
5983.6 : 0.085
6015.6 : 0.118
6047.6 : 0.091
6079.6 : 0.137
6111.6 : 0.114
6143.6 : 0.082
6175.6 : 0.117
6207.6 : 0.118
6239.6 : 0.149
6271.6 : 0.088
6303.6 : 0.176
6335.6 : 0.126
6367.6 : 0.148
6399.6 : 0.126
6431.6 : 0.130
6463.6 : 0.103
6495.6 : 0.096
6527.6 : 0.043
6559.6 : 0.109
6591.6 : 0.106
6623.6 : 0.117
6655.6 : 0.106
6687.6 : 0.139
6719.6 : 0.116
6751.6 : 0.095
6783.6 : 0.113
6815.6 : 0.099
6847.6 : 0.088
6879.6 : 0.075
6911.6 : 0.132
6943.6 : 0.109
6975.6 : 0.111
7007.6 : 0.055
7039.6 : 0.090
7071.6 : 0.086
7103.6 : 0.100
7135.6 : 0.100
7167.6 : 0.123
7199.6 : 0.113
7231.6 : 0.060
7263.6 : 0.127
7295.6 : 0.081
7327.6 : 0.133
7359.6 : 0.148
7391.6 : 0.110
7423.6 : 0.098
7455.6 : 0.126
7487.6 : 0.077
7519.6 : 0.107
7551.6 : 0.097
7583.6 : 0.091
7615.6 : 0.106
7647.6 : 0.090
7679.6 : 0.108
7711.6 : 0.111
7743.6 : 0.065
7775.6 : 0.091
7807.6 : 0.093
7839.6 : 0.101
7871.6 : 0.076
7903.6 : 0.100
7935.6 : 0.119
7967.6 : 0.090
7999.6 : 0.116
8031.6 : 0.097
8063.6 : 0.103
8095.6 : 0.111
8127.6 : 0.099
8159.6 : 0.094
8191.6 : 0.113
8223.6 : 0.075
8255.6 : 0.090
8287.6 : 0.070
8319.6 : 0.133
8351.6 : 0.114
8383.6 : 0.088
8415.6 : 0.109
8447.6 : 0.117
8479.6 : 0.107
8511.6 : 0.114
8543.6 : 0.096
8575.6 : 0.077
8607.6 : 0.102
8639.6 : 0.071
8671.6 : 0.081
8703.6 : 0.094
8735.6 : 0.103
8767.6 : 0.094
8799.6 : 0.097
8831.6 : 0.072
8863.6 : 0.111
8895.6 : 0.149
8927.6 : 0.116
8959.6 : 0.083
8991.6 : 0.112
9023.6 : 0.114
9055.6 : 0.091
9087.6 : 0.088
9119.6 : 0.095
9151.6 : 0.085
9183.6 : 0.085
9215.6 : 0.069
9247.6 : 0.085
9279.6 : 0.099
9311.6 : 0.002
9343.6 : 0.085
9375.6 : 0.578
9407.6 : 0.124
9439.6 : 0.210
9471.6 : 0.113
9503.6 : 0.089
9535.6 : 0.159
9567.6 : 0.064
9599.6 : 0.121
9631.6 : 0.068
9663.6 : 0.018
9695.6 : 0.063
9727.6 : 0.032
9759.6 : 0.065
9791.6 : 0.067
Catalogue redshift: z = 1.52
